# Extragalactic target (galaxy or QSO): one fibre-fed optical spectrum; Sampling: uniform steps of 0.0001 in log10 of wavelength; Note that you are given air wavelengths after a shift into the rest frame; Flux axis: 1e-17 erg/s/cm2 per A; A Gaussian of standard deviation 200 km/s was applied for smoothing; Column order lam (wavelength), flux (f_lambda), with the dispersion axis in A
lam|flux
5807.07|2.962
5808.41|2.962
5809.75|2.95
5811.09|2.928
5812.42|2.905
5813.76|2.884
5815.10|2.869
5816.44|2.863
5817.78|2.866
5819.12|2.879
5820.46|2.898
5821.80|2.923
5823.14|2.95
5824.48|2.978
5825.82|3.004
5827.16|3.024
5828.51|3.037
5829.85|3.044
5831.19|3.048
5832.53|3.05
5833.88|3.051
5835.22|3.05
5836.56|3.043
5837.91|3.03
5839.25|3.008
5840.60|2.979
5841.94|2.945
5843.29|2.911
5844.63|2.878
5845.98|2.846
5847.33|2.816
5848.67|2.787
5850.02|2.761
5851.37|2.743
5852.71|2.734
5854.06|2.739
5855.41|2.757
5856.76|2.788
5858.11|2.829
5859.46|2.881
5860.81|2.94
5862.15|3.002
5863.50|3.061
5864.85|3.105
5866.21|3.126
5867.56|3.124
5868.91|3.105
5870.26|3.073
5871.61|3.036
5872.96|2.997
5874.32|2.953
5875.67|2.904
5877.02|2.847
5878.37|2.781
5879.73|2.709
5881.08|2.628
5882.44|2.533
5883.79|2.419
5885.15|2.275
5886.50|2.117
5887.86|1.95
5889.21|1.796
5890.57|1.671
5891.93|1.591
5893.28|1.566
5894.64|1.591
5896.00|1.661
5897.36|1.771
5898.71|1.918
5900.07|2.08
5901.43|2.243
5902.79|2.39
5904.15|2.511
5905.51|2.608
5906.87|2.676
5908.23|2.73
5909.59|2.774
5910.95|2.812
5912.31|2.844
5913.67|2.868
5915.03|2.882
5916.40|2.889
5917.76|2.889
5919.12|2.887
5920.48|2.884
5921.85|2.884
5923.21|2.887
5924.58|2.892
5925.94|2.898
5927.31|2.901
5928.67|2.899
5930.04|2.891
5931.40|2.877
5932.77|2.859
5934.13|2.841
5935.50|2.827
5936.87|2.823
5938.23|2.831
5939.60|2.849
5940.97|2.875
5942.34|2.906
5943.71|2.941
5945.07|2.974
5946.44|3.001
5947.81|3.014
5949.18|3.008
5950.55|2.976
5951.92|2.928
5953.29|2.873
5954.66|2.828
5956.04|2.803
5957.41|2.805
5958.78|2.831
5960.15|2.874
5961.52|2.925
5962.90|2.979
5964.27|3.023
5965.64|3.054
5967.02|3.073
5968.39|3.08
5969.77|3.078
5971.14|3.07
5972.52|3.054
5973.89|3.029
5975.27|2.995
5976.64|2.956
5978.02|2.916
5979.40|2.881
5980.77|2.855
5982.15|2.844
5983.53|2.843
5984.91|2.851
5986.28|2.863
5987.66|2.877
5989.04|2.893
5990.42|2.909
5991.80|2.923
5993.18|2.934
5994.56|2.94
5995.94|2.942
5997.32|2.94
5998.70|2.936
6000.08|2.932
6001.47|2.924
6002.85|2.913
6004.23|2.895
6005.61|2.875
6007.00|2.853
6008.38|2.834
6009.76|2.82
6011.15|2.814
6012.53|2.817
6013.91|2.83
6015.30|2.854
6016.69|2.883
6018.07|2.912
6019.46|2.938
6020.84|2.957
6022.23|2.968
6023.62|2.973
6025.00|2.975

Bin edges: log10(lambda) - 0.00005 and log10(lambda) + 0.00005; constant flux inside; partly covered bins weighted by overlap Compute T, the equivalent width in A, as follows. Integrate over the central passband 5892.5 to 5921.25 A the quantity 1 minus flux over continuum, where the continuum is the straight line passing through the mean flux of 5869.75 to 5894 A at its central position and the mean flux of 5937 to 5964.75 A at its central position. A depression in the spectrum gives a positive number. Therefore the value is 1.8 A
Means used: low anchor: 2.43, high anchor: 2.91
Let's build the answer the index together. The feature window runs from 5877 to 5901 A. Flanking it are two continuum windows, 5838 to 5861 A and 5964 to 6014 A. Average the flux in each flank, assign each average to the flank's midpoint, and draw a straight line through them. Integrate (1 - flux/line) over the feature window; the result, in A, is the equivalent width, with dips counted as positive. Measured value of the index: 6.54 A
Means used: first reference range 2.85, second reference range 2.93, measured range 2.09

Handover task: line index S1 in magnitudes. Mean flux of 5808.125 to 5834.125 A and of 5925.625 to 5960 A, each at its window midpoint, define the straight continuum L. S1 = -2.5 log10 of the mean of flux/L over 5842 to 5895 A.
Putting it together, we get 0.11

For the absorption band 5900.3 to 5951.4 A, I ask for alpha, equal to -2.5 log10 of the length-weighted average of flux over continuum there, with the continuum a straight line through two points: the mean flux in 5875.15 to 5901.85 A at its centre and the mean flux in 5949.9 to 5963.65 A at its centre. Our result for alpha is -0.11 mag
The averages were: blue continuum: 2.15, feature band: 2.82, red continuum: 2.88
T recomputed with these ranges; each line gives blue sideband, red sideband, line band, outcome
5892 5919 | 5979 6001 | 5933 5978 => -4.13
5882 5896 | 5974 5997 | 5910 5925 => -4.45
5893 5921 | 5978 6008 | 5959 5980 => -1.65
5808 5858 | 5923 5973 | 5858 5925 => 7.62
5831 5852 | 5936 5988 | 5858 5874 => -0.53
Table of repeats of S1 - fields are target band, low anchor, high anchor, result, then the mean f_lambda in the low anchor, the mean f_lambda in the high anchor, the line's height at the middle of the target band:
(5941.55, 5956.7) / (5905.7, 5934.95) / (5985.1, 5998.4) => -0.02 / 2.85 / 2.91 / 2.88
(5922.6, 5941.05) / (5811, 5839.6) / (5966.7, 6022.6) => 0.03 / 2.97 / 2.92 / 2.94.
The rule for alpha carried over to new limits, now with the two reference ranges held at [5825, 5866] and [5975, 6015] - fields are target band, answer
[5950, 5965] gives 0.002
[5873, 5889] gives 0.147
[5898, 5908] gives 0.228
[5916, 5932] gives 0.007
